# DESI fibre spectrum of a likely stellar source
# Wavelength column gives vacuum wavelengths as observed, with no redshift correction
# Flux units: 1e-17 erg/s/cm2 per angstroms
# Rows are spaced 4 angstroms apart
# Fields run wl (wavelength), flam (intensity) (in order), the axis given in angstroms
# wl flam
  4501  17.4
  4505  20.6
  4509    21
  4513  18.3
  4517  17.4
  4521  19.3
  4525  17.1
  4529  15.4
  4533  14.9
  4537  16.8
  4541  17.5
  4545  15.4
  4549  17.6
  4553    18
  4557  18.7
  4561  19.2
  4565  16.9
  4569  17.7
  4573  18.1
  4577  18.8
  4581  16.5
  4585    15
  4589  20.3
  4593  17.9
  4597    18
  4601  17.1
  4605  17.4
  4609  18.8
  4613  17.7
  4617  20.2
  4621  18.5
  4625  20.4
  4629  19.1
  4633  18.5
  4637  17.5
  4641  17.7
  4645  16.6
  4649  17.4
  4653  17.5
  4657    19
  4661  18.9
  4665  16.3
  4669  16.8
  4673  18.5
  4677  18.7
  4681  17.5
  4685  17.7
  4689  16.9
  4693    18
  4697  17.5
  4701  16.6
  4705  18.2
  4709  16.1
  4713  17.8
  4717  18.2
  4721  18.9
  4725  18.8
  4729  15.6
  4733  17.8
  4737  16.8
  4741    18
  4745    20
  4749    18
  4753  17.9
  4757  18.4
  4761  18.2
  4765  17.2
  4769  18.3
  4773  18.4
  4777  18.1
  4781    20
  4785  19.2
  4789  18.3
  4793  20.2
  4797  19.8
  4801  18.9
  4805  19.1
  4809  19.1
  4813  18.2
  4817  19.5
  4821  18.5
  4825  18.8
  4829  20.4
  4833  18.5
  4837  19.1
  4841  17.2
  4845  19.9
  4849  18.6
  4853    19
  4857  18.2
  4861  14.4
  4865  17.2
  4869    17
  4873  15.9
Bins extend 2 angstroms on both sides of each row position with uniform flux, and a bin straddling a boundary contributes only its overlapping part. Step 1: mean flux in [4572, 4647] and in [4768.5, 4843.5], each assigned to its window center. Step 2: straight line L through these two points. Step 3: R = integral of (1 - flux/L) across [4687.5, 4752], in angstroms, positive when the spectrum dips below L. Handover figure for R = 3.0 angstroms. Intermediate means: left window 18.1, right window 18.9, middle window 17.7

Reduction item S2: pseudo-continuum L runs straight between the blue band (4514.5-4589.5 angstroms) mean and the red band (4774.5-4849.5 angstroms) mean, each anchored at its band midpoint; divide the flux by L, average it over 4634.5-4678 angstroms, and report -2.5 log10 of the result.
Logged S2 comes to 0.02 mag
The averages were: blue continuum 17.3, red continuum 19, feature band 17.7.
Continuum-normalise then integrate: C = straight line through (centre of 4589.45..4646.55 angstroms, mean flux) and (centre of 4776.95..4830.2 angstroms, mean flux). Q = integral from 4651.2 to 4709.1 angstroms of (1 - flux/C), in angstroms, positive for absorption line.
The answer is 2.9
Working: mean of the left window 18.3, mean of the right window 19.2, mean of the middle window 17.7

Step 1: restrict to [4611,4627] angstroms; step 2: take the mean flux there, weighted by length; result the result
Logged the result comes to 19.2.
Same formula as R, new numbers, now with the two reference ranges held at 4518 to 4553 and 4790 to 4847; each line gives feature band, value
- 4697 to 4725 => 0.8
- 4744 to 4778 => 0.7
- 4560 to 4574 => -0.6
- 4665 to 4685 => 0.3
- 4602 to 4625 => -1.5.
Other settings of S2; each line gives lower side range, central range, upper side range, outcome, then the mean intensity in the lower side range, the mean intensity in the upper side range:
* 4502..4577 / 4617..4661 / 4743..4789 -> -0.01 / 17.8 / 18.5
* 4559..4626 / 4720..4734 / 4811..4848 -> 0.05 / 18.1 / 18.9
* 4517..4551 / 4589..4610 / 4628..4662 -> -0.03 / 16.8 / 18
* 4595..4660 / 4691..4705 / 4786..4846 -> 0.06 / 18.2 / 19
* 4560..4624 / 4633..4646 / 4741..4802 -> 0.04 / 18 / 18.7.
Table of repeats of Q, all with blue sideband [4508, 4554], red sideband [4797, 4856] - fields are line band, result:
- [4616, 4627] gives -1.1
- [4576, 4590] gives 0.2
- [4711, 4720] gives 0.1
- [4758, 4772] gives 0.5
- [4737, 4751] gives 0.1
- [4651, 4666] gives 0.0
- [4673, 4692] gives 0.4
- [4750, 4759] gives 0.2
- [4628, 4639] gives -0.3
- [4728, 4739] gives 0.9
